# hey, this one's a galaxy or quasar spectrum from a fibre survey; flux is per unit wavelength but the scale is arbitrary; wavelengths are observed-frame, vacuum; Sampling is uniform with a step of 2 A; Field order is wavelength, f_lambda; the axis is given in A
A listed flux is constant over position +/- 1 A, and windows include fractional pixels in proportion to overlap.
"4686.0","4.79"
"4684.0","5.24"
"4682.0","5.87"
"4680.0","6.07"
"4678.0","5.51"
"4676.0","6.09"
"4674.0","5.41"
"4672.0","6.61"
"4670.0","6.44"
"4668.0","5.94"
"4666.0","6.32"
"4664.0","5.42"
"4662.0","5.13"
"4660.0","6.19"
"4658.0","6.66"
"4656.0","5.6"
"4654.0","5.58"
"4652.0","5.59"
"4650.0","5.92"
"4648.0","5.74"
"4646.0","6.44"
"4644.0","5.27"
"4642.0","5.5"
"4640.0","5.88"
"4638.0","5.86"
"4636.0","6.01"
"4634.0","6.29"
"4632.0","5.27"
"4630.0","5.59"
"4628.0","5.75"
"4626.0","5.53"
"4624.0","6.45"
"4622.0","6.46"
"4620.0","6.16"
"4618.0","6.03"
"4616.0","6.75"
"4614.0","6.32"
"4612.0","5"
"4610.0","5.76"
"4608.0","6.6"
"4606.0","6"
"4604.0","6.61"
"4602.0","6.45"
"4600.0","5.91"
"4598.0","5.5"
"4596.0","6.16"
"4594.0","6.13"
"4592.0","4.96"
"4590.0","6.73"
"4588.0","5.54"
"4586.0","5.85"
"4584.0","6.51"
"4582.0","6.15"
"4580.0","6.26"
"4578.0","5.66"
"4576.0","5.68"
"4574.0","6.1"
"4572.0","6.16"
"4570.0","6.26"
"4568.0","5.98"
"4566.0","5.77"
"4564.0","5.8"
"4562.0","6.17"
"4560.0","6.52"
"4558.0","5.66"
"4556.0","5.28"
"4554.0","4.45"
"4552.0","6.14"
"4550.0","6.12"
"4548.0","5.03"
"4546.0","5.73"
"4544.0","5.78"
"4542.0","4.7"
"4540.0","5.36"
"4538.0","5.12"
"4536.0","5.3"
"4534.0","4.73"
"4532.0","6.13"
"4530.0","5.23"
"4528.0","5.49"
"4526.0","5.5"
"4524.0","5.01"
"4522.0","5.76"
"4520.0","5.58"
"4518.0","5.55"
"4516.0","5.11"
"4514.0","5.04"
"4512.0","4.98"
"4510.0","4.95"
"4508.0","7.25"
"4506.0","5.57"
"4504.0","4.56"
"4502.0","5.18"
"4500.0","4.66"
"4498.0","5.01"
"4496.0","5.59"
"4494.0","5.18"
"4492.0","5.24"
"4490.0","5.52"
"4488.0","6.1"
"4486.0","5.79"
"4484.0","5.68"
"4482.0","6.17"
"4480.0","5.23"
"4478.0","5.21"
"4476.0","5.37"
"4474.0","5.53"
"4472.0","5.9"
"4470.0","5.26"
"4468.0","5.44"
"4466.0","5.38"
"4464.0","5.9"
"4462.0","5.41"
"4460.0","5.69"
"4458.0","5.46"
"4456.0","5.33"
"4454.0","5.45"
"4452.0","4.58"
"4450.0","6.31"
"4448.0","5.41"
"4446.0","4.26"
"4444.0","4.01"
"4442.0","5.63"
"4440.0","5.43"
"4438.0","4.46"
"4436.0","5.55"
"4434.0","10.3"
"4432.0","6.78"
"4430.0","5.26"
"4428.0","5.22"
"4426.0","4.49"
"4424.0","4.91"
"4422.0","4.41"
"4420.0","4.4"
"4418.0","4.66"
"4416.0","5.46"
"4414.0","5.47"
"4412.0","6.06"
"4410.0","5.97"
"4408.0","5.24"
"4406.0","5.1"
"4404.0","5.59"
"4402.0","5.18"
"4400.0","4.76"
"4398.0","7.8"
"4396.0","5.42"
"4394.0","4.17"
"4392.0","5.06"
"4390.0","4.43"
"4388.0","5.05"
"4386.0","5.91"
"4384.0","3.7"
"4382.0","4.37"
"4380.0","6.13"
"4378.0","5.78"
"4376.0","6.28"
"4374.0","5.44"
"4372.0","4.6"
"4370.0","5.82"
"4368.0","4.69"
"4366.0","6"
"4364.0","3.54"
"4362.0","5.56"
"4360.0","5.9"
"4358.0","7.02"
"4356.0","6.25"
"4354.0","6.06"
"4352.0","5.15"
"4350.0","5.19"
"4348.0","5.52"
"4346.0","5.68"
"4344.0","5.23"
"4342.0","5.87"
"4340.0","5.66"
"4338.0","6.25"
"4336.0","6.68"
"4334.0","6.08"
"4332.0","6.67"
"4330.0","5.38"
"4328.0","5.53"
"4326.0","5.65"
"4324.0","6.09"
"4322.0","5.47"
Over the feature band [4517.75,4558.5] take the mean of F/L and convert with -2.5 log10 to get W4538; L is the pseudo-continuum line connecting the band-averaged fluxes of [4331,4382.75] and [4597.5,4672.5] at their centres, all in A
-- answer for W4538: 0.088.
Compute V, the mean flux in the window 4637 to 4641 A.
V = 5.87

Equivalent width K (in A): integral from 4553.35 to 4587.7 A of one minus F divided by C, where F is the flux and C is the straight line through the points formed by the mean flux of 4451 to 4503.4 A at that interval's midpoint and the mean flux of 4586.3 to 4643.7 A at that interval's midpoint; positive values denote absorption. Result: -0.68 A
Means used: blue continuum 5.43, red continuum 5.96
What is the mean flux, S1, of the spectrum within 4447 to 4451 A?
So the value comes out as 5.86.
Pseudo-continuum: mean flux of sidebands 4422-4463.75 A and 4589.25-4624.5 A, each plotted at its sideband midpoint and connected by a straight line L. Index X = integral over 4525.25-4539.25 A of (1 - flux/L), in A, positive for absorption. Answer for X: 1.1 A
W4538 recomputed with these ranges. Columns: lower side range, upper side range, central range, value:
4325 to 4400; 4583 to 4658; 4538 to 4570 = 0.04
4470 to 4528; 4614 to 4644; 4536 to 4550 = 0.05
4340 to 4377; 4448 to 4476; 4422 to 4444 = -0.03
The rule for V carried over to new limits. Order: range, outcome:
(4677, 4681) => 5.79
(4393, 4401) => 5.54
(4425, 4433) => 5.44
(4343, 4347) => 5.46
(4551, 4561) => 5.61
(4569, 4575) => 6.17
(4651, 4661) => 5.92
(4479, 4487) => 5.72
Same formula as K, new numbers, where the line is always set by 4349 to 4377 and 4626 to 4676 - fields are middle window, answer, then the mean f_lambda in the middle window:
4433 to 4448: -0.07 A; 5.65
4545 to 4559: 0.62 A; 5.49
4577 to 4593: -0.50 A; 5.96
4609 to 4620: -0.34 A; 5.99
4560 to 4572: -0.62 A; 6.05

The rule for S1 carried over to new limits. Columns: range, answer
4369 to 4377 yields 5.54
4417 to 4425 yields 4.6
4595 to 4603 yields 6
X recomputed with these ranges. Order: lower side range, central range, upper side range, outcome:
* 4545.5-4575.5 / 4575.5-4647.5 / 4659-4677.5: -1.3 A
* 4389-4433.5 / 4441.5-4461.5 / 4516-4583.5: 0.8 A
